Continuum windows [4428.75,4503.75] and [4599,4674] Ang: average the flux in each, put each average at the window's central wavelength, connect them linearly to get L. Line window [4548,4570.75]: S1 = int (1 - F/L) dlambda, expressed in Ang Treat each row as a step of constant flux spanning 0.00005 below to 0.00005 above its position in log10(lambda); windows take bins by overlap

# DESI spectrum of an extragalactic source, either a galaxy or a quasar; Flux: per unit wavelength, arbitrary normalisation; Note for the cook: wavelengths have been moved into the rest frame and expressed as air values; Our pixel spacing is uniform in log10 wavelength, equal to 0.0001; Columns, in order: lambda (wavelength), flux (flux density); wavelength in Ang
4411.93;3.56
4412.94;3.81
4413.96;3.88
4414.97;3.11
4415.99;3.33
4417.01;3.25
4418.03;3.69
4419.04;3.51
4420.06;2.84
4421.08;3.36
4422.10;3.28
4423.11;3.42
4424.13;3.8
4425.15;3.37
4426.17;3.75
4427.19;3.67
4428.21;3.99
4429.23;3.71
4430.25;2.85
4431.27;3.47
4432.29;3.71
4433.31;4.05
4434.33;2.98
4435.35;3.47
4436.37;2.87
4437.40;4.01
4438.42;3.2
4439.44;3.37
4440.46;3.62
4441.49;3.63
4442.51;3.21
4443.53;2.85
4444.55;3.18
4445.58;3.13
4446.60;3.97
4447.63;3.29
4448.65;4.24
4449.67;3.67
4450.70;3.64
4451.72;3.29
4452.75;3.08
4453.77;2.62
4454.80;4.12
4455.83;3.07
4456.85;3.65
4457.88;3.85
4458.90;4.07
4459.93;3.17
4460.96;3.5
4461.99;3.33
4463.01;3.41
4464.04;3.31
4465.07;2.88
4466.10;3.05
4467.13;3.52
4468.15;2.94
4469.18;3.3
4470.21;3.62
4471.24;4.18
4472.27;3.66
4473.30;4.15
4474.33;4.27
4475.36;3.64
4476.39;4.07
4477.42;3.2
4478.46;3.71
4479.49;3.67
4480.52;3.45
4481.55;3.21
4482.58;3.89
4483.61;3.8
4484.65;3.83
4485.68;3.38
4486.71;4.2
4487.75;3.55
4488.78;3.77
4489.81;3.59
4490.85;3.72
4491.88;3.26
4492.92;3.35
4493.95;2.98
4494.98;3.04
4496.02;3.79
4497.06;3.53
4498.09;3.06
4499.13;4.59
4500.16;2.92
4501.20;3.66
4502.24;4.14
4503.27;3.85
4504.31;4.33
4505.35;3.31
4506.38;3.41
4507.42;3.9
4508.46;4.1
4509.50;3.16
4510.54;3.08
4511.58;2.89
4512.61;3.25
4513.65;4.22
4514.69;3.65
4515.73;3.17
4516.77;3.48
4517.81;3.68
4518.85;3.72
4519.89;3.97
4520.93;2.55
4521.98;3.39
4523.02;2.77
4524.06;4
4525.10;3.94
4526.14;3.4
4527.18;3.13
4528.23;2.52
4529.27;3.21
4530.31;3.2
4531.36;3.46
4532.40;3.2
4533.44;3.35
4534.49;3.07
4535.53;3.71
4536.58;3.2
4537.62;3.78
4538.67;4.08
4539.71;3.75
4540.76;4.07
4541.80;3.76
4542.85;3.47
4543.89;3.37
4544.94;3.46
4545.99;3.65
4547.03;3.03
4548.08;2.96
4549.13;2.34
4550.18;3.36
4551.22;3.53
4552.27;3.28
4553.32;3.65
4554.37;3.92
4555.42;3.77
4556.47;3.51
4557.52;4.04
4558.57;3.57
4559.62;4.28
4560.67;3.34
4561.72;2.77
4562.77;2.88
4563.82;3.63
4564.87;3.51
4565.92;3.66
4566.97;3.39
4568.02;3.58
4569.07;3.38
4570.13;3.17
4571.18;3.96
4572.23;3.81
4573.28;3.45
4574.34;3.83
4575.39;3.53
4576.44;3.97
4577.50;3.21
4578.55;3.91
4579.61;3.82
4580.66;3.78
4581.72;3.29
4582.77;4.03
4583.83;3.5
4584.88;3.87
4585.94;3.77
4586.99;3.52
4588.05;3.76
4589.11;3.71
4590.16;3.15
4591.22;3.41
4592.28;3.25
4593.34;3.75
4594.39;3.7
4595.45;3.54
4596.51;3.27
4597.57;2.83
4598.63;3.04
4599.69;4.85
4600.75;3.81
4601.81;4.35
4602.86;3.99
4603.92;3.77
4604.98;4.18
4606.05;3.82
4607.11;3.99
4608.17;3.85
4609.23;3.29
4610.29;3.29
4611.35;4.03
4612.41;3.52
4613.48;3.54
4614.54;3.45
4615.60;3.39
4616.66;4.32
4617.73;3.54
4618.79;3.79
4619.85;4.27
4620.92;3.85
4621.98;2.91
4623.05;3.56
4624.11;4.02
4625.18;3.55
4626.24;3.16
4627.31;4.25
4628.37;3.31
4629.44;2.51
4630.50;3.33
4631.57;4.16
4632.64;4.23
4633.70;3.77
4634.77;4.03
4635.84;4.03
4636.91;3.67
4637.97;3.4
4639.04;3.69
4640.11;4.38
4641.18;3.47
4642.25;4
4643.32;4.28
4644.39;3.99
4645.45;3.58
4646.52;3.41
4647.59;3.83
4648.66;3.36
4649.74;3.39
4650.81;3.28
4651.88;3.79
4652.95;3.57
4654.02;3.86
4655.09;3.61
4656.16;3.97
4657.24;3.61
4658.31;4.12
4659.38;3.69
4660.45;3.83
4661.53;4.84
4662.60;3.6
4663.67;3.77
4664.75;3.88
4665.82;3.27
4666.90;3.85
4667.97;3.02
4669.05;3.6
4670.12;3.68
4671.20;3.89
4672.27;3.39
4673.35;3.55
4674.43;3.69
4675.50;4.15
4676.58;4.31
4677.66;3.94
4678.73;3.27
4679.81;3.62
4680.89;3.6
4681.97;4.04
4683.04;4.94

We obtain 1.2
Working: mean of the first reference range 3.52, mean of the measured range 3.44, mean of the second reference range 3.74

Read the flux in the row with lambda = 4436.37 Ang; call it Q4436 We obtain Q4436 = 2.87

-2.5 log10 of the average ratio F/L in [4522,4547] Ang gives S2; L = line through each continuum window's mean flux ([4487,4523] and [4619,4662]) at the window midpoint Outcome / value 0.04 mag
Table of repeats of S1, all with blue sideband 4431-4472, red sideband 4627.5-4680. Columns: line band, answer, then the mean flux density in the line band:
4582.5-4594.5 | 0.09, 3.61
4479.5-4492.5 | -0.55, 3.64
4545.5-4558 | 0.58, 3.42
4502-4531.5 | 0.50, 3.47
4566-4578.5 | 0.09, 3.59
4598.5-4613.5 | -0.79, 3.85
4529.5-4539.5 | 0.30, 3.45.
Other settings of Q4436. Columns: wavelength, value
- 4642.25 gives 4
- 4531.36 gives 3.46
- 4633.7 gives 3.77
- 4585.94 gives 3.77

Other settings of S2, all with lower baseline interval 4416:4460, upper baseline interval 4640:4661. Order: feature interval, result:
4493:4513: 0.007 mag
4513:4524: 0.028 mag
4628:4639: 0.019 mag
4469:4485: -0.065 mag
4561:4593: 0.028 mag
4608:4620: 0.007 mag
